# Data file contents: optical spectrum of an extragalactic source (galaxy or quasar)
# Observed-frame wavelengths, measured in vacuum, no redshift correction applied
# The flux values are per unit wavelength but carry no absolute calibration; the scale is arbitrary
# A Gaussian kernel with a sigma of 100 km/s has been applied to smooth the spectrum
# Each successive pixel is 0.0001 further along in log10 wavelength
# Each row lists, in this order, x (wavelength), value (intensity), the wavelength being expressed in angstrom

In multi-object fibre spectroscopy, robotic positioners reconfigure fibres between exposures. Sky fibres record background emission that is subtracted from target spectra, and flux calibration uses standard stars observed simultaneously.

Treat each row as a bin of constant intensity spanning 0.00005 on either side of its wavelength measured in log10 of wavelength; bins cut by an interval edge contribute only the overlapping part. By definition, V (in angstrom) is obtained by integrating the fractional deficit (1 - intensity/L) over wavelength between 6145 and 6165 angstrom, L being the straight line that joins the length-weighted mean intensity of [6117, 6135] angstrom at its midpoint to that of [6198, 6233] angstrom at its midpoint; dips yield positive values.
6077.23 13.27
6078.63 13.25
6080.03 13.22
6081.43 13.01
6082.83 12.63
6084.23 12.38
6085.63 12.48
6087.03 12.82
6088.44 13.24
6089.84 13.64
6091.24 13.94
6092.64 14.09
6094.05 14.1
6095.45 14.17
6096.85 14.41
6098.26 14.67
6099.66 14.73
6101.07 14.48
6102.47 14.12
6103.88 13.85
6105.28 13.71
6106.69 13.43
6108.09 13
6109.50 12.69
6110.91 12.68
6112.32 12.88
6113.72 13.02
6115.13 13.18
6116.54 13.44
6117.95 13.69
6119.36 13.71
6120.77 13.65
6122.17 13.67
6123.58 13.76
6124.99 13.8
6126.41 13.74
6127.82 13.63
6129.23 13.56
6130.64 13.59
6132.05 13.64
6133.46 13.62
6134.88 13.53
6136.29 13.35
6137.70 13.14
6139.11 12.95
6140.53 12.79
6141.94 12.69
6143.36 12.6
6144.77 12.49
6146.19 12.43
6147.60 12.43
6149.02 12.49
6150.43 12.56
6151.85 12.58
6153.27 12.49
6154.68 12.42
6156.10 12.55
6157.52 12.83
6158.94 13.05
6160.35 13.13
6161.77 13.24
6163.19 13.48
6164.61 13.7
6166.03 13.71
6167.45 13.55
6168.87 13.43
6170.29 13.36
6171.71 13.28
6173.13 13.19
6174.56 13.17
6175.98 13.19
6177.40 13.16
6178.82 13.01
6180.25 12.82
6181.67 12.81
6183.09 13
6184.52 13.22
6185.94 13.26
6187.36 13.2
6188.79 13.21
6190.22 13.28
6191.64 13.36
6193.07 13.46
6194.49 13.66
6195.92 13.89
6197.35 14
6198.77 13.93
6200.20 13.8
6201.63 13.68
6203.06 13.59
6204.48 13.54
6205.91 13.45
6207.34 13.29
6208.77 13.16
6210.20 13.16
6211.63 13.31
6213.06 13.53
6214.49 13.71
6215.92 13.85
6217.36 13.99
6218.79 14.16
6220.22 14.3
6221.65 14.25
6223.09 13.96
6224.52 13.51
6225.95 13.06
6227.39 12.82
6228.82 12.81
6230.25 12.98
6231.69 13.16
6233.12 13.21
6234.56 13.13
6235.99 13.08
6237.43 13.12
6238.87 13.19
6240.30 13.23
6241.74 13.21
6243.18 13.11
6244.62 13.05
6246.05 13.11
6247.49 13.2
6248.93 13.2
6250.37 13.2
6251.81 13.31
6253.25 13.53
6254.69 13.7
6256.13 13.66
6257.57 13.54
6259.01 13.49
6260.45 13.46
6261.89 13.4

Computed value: 1.2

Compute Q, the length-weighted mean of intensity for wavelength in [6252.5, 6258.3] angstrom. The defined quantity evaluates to 13.6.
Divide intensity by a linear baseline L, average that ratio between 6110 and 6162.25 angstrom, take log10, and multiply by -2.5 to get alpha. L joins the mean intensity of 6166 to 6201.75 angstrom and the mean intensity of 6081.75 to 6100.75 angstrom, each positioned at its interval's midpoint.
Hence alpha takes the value 0.033 mag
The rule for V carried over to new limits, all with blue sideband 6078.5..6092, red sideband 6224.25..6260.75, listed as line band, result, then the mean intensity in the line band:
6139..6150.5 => 0.5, 12.6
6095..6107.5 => -1.0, 14.2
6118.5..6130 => -0.5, 13.7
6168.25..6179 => -0.1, 13.2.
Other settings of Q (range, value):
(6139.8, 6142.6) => 12.7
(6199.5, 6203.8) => 13.7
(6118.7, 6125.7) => 13.7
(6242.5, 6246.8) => 13.1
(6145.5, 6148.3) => 12.5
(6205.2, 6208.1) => 13.4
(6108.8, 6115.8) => 12.9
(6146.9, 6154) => 12.5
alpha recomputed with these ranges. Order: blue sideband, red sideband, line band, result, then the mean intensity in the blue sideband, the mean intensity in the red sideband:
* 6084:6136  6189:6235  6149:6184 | 0.04 mag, 13.6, 13.5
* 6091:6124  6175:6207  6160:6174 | 0.01 mag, 13.7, 13.4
